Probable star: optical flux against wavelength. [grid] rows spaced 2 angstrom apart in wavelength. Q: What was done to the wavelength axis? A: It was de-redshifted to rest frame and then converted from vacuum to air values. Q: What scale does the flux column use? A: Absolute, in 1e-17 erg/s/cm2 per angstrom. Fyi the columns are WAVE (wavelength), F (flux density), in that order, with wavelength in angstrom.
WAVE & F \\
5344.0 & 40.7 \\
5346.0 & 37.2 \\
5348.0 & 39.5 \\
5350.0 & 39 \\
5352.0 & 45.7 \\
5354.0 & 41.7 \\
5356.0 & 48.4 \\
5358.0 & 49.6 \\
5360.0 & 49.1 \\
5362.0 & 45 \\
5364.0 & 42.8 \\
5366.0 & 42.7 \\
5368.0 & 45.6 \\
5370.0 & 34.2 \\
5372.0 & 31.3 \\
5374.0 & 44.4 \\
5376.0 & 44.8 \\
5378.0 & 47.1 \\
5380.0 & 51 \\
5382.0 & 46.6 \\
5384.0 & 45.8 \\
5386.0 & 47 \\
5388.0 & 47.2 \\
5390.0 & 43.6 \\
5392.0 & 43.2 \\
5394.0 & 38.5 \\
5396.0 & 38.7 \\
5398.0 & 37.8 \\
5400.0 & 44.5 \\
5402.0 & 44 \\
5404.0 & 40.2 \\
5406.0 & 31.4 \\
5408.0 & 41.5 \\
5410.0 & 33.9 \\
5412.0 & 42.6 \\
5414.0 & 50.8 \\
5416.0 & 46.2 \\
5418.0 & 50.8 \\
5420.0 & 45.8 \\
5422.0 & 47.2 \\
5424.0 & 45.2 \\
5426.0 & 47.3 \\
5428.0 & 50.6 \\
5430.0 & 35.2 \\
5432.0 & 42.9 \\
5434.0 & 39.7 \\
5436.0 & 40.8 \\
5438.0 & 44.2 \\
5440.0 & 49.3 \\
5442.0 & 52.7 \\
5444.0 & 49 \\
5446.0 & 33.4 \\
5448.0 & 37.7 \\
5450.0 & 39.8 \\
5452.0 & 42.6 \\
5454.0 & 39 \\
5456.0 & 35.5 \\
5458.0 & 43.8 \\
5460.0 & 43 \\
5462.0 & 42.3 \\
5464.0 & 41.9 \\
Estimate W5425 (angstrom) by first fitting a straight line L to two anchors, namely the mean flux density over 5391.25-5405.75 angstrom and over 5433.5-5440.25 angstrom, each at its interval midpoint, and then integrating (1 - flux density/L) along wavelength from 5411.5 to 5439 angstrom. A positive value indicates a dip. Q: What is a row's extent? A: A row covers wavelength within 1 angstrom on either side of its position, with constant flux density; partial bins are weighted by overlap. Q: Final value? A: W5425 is -1.8 angstrom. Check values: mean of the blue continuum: 40.5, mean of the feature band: 45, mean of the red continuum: 43.1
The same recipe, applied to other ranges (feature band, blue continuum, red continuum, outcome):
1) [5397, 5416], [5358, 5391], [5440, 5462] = 1.04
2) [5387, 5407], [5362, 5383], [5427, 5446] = 1.23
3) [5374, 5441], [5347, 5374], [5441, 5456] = -2.68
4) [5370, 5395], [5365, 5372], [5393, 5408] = -2.75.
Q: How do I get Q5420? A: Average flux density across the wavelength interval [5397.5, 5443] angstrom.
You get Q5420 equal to 43.7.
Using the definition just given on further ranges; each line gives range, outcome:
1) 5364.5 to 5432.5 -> 43.2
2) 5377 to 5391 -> 46.9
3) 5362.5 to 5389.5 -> 43.9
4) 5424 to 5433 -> 44.1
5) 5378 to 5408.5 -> 42.9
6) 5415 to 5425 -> 47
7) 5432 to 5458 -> 42.1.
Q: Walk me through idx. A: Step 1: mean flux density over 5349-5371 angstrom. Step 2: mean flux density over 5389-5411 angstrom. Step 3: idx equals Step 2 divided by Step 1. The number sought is 0.90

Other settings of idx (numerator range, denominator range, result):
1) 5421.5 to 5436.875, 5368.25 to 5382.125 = 1.02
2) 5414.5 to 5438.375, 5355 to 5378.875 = 1.02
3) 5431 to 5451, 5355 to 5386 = 0.96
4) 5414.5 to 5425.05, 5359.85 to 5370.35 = 1.09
